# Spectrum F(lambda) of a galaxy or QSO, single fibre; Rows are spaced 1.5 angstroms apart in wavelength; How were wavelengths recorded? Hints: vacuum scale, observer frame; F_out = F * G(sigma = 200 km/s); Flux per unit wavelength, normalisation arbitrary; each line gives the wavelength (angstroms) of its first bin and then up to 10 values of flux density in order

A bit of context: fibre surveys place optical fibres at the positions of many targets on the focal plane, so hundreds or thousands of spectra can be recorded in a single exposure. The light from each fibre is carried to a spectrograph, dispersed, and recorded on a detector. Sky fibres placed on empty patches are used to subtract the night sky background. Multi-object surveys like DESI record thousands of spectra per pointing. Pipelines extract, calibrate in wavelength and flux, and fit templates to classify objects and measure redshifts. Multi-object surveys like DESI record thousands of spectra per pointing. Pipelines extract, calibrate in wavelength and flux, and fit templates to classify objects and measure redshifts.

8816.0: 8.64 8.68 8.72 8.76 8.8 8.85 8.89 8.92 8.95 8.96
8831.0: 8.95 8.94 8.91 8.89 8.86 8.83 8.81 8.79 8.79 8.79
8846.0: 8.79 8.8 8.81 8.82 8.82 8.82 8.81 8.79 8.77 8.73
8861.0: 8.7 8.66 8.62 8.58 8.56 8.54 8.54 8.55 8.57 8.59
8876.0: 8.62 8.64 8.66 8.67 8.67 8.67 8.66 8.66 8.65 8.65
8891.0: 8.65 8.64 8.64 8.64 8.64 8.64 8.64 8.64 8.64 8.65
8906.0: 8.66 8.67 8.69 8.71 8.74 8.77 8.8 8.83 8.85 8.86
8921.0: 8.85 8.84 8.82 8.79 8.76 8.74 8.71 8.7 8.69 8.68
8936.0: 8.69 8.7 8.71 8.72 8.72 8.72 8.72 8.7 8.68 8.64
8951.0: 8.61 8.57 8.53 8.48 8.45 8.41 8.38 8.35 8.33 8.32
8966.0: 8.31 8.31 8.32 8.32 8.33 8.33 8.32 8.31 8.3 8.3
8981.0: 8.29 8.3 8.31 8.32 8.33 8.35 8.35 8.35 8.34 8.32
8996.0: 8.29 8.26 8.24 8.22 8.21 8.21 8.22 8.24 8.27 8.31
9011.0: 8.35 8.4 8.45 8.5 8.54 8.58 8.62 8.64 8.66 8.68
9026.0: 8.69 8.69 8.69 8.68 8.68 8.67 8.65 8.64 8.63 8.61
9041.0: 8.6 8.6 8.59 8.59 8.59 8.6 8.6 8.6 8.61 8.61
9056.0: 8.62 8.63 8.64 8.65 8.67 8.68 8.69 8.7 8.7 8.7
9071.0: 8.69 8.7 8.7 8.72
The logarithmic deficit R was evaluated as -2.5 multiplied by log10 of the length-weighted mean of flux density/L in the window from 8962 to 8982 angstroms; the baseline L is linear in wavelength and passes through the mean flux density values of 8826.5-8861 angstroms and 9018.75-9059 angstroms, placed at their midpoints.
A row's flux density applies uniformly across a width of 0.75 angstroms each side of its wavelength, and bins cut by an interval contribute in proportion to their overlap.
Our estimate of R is 0.05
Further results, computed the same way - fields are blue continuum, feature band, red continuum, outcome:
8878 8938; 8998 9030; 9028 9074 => 0.027 mag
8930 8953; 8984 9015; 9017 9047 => 0.045 mag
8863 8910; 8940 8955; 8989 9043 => -0.013 mag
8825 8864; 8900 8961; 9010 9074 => 0.006 mag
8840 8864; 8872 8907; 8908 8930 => 0.017 mag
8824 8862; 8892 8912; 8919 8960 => 0.010 mag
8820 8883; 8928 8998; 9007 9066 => 0.024 mag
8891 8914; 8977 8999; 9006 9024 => 0.026 mag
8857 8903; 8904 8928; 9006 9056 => -0.018 mag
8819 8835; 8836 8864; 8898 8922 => 0.007 mag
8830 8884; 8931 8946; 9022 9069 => -0.001 mag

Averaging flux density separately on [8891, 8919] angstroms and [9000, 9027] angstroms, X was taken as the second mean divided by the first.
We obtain 0.97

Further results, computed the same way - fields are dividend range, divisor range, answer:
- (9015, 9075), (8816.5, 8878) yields 0.99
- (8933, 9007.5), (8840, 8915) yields 0.97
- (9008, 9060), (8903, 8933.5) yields 0.98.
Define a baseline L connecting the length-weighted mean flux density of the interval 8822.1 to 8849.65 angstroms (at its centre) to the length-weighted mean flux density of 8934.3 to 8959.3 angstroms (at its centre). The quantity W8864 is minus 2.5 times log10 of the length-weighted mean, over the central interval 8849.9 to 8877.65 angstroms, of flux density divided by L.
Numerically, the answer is 0.02 mag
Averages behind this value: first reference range 8.86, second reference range 8.63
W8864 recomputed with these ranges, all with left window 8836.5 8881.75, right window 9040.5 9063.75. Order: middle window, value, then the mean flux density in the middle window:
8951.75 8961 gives 0.02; 8.47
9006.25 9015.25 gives 0.04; 8.35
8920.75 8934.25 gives -0.01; 8.76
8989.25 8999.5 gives 0.04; 8.31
